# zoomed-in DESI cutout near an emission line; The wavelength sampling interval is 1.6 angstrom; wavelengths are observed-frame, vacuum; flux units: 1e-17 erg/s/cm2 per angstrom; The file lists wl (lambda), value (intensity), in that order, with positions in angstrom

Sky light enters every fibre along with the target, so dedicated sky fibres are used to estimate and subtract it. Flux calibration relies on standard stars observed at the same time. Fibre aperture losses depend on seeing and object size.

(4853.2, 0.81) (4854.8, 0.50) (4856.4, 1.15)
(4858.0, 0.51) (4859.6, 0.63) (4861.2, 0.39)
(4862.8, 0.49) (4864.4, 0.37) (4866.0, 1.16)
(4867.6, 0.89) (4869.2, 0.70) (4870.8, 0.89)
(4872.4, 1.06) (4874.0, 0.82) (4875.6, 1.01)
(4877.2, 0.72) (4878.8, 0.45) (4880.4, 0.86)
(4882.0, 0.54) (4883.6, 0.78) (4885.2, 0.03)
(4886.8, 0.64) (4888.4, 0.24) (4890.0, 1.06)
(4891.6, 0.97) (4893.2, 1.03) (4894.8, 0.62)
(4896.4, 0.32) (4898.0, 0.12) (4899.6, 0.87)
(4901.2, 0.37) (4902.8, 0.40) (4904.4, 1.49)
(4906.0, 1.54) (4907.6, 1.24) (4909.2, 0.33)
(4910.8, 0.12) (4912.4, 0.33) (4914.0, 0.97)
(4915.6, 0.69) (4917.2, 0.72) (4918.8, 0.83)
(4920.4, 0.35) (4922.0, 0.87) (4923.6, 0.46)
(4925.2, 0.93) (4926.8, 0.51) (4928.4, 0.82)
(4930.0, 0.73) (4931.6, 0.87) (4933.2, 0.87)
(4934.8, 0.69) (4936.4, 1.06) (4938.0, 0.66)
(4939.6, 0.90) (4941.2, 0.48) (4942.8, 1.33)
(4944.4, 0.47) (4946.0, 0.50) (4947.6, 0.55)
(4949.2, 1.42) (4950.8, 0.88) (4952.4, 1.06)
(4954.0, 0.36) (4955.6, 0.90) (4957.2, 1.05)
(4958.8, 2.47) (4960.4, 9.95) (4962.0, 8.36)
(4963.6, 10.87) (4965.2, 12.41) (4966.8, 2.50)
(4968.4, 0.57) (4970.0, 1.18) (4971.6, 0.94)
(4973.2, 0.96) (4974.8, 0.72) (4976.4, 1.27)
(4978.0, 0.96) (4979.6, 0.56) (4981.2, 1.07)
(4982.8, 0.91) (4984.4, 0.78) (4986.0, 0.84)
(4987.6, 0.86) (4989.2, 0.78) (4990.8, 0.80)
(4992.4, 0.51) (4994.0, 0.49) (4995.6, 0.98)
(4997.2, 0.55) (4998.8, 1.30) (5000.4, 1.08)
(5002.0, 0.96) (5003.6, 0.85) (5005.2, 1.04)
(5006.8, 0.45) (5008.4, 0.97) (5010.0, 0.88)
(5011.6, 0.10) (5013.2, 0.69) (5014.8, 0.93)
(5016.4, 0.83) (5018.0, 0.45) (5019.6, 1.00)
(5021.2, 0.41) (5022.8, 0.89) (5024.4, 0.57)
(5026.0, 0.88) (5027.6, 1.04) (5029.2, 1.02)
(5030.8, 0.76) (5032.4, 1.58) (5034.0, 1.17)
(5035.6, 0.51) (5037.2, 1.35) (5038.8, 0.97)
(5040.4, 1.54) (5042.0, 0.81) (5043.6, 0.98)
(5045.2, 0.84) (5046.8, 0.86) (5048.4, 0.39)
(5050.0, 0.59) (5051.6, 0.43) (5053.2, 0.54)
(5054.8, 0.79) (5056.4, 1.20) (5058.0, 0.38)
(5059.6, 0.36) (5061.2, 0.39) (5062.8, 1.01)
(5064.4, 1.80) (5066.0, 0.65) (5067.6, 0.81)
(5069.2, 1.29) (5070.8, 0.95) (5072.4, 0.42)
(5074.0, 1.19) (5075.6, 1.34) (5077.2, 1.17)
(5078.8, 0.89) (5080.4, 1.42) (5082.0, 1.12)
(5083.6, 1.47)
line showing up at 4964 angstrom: [O II]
